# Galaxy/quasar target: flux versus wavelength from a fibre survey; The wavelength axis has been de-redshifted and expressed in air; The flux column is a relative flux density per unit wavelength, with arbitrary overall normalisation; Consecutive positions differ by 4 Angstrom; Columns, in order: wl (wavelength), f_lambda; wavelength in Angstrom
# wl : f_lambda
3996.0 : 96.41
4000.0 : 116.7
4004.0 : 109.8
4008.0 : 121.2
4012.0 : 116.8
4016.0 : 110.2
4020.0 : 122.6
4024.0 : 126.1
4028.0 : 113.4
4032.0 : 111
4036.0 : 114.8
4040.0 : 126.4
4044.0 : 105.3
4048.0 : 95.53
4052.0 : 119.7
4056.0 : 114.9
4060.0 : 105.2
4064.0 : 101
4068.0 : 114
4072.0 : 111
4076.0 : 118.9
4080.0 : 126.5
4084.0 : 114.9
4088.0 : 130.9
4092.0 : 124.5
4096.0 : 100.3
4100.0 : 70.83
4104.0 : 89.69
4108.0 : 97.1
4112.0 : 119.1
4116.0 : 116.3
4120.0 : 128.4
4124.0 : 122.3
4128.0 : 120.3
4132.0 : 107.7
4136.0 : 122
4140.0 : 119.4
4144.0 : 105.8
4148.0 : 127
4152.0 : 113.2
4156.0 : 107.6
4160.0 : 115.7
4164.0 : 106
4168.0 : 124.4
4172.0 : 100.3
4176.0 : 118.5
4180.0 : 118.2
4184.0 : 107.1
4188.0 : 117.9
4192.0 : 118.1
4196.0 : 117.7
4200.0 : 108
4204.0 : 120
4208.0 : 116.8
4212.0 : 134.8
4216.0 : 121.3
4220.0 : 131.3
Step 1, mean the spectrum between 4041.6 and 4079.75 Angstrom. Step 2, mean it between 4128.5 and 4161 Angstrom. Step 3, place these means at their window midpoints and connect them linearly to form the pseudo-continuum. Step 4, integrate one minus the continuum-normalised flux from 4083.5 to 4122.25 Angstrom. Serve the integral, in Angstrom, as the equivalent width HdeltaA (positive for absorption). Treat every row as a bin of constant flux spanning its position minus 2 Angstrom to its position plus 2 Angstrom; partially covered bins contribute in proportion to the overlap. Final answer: 1.3 Angstrom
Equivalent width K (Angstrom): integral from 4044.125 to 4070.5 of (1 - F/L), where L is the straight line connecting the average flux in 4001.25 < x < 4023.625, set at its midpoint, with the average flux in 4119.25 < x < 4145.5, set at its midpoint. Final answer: 2.0 Angstrom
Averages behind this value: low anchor 117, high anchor 118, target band 108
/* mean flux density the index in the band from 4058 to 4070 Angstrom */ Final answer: 107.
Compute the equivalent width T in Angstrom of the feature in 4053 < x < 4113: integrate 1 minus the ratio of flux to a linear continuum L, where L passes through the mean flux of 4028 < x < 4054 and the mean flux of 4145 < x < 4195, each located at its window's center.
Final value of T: 1.9 Angstrom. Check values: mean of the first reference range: 112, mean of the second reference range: 114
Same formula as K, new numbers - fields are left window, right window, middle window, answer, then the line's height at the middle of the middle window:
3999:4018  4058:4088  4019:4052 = 0.04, 115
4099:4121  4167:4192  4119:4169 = -3.50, 109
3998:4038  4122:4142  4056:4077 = 1.27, 117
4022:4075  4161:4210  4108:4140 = -1.29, 113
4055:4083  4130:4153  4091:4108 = 2.90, 114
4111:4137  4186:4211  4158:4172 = 0.58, 118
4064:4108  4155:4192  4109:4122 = -1.04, 111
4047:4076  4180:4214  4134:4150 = -0.57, 114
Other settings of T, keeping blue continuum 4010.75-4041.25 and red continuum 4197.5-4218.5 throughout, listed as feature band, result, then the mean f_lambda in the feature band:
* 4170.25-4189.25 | 1.2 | 112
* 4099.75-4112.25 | 2.6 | 94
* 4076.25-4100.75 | 0.9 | 114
